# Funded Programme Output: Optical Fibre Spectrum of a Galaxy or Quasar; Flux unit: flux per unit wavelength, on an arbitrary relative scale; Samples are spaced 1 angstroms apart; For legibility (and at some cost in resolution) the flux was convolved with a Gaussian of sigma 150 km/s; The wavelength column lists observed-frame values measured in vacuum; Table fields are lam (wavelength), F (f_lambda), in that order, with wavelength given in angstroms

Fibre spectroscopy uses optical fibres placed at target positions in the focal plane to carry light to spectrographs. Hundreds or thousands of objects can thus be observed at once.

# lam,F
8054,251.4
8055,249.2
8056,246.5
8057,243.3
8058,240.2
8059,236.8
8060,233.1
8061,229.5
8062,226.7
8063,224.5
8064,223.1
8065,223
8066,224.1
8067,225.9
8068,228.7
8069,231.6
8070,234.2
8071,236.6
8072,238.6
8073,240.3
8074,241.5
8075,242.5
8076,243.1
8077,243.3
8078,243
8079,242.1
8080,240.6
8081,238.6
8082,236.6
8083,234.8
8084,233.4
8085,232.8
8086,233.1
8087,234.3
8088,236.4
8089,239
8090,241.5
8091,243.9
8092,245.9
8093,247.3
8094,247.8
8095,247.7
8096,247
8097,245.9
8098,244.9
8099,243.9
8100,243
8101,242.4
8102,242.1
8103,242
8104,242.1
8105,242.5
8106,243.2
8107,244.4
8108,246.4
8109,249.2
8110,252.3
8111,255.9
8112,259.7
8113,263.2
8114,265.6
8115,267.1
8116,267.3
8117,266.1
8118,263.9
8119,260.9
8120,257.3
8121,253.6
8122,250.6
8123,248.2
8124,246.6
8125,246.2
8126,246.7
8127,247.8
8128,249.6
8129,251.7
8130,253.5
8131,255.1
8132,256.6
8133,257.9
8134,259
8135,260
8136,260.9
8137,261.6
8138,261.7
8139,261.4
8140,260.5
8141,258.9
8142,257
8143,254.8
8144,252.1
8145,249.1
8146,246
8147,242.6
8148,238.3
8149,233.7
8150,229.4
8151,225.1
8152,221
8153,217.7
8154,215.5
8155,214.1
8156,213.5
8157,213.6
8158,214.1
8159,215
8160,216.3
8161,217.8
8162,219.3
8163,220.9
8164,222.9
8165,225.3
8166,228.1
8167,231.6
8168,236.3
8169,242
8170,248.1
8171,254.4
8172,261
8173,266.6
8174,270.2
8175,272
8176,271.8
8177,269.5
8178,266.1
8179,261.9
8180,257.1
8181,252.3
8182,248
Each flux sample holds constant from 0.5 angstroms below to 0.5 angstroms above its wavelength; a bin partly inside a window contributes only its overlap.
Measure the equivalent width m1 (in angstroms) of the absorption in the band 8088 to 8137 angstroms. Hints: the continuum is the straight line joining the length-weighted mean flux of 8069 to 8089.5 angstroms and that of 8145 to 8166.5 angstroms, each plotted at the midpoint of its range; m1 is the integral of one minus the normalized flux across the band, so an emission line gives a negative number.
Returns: -4.1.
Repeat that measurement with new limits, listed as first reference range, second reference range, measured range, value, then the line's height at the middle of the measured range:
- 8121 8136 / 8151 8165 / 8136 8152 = -1.0 angstroms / 234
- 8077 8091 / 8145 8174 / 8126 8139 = -1.3 angstroms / 233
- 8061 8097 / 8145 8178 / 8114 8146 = -2.7 angstroms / 236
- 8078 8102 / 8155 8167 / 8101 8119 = -1.4 angstroms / 235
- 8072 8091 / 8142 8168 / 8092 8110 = -0.7 angstroms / 236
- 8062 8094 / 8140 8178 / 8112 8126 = -1.2 angstroms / 237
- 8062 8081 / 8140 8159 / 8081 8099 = -0.5 angstroms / 234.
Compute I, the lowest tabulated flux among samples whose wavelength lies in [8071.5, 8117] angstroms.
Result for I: 232.8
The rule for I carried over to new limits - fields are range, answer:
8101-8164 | 213.5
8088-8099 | 236.4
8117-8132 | 246.2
